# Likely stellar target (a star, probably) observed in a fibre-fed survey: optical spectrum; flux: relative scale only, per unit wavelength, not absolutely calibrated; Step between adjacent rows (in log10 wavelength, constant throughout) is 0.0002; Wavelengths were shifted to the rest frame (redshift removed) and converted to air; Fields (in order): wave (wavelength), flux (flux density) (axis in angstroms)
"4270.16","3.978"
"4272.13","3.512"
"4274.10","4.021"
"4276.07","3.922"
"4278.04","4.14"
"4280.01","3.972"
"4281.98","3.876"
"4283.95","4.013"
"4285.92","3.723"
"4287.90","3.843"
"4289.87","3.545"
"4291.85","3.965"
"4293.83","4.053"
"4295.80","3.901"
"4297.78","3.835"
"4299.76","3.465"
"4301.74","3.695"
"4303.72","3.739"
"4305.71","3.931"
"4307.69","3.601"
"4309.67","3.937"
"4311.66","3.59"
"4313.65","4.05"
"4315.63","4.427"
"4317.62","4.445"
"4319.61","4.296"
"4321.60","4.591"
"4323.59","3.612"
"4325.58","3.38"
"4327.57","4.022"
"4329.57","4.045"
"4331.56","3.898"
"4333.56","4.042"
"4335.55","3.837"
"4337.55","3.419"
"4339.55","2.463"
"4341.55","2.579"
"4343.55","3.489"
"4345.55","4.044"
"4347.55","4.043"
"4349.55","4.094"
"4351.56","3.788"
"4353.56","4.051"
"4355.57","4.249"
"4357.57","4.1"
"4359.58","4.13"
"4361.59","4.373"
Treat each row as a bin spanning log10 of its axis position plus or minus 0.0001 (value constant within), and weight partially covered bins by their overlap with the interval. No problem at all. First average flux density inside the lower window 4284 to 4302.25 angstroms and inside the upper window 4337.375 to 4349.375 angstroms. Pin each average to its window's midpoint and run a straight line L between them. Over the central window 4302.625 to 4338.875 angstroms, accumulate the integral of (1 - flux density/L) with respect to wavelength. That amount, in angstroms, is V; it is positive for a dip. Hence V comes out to -3.6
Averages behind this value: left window 3.8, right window 3.39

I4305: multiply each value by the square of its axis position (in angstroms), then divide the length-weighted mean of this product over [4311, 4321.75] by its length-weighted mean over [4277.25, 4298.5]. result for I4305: 1.10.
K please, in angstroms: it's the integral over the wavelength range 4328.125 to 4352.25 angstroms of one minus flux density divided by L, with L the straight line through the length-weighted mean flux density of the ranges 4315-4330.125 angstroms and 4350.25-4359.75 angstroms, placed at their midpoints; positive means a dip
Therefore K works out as 2.5 angstroms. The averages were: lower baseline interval 4.09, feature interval 3.65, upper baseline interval 4.06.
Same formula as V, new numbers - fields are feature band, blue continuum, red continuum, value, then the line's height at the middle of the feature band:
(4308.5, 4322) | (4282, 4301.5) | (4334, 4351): -1.79 angstroms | 3.68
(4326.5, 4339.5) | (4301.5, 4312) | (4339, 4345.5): -2.15 angstroms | 3.23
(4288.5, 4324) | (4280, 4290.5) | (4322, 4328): -1.46 angstroms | 3.78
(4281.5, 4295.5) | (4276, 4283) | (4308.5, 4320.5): 0.55 angstroms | 4.02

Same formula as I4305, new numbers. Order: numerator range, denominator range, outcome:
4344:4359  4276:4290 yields 1.07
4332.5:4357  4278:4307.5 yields 0.99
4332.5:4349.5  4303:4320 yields 0.89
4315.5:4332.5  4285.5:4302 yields 1.09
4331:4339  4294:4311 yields 1.00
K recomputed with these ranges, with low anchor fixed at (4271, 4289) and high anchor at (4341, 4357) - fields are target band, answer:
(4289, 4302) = 0.3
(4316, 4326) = -0.7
